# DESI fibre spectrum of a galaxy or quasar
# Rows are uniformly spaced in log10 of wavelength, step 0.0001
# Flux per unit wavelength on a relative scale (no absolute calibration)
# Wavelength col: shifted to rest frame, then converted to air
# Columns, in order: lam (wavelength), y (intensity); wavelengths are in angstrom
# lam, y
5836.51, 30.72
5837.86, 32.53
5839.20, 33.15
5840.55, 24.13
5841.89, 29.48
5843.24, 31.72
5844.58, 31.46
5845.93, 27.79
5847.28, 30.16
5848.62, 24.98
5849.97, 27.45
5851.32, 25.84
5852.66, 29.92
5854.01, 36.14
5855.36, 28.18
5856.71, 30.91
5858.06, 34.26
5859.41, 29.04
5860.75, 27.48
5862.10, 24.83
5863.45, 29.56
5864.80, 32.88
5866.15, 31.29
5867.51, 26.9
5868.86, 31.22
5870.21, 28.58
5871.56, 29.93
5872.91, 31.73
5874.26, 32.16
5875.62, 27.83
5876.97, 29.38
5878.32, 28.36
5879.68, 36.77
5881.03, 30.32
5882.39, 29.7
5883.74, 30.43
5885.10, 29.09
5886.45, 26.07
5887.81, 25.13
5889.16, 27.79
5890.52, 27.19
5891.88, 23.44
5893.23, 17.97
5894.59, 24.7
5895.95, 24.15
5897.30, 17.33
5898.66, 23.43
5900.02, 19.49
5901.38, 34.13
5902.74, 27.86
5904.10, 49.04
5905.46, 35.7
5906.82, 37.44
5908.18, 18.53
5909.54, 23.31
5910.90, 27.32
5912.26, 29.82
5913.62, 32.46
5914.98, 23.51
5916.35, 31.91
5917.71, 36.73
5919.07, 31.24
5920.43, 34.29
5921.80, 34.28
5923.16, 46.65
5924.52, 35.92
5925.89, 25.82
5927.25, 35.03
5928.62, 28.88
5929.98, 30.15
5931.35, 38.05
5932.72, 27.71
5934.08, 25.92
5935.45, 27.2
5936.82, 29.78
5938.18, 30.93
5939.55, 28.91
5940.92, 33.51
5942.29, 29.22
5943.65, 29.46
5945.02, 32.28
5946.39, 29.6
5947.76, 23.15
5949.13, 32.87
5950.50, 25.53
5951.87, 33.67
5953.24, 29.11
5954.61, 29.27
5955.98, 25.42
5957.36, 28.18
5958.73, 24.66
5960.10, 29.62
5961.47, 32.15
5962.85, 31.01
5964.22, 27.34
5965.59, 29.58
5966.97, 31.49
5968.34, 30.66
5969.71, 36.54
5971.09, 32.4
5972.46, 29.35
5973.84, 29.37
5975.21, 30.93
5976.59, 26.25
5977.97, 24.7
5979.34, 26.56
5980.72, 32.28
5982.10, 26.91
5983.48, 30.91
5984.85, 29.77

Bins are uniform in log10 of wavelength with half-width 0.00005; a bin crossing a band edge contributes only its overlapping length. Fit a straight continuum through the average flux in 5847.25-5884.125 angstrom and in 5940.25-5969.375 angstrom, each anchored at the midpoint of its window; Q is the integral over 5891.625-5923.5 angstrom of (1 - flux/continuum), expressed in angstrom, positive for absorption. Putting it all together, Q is 0.5 angstrom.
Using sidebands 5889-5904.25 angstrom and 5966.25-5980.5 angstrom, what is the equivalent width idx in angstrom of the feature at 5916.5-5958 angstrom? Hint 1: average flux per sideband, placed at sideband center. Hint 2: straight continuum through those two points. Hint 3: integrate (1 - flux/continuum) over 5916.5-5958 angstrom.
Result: -4.8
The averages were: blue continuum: 25.5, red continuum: 29.9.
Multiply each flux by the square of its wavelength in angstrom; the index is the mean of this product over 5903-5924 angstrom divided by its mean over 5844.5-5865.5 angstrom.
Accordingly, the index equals 1.1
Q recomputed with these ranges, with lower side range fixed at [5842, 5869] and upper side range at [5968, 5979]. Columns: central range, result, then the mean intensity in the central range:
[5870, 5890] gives 0.1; 29.6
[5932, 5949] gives 0.4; 29.1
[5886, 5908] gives 1.7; 27.4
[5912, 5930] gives -1.8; 32.8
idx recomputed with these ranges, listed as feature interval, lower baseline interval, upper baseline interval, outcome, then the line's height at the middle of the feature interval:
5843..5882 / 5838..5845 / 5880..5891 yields -0.7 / 29.4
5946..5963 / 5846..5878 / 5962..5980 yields 0.6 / 29.7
